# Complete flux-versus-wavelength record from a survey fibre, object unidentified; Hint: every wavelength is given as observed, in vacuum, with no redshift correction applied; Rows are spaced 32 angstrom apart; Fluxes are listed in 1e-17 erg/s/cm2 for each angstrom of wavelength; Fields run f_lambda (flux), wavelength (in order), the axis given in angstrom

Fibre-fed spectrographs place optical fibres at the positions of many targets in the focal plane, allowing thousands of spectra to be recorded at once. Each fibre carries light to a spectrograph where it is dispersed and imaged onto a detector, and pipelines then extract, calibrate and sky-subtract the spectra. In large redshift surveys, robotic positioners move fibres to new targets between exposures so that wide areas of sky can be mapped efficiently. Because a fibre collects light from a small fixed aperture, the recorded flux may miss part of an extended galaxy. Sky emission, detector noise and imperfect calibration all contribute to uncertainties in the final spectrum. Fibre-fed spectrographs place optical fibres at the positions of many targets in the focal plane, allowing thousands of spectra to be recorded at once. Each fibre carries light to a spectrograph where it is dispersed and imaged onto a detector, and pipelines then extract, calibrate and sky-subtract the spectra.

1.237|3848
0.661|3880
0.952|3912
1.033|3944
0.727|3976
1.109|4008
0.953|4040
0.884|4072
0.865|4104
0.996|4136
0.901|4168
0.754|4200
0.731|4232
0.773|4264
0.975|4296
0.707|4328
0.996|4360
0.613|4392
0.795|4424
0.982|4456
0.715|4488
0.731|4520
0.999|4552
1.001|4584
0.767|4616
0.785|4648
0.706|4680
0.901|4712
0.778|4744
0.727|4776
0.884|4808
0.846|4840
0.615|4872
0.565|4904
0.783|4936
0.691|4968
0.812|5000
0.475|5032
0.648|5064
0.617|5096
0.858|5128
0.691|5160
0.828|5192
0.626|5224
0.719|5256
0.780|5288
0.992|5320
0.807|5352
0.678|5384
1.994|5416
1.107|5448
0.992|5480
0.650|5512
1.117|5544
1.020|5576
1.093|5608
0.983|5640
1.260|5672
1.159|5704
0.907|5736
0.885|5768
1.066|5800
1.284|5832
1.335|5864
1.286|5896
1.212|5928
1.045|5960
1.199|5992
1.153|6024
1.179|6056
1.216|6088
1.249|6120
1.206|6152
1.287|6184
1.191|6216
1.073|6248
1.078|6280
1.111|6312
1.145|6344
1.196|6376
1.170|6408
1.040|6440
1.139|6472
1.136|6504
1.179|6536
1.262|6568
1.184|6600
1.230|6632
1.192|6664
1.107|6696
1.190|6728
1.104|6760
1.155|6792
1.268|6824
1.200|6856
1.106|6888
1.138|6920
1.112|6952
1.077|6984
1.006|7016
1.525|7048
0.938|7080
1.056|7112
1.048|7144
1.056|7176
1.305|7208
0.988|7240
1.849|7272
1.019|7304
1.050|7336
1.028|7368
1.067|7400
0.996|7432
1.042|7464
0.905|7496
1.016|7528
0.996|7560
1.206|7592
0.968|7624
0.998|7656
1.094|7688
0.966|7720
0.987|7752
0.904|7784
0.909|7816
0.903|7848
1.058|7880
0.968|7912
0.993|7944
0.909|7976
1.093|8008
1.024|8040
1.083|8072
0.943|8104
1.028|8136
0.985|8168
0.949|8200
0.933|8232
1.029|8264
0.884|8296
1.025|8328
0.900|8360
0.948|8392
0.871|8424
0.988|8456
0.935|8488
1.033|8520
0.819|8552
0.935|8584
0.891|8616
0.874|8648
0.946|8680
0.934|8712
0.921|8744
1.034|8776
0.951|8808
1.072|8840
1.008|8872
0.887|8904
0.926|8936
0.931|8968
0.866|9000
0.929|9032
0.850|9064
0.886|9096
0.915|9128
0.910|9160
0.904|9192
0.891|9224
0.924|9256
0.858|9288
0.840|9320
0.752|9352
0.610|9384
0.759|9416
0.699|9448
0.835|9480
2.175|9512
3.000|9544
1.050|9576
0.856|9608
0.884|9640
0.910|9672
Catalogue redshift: 0.45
